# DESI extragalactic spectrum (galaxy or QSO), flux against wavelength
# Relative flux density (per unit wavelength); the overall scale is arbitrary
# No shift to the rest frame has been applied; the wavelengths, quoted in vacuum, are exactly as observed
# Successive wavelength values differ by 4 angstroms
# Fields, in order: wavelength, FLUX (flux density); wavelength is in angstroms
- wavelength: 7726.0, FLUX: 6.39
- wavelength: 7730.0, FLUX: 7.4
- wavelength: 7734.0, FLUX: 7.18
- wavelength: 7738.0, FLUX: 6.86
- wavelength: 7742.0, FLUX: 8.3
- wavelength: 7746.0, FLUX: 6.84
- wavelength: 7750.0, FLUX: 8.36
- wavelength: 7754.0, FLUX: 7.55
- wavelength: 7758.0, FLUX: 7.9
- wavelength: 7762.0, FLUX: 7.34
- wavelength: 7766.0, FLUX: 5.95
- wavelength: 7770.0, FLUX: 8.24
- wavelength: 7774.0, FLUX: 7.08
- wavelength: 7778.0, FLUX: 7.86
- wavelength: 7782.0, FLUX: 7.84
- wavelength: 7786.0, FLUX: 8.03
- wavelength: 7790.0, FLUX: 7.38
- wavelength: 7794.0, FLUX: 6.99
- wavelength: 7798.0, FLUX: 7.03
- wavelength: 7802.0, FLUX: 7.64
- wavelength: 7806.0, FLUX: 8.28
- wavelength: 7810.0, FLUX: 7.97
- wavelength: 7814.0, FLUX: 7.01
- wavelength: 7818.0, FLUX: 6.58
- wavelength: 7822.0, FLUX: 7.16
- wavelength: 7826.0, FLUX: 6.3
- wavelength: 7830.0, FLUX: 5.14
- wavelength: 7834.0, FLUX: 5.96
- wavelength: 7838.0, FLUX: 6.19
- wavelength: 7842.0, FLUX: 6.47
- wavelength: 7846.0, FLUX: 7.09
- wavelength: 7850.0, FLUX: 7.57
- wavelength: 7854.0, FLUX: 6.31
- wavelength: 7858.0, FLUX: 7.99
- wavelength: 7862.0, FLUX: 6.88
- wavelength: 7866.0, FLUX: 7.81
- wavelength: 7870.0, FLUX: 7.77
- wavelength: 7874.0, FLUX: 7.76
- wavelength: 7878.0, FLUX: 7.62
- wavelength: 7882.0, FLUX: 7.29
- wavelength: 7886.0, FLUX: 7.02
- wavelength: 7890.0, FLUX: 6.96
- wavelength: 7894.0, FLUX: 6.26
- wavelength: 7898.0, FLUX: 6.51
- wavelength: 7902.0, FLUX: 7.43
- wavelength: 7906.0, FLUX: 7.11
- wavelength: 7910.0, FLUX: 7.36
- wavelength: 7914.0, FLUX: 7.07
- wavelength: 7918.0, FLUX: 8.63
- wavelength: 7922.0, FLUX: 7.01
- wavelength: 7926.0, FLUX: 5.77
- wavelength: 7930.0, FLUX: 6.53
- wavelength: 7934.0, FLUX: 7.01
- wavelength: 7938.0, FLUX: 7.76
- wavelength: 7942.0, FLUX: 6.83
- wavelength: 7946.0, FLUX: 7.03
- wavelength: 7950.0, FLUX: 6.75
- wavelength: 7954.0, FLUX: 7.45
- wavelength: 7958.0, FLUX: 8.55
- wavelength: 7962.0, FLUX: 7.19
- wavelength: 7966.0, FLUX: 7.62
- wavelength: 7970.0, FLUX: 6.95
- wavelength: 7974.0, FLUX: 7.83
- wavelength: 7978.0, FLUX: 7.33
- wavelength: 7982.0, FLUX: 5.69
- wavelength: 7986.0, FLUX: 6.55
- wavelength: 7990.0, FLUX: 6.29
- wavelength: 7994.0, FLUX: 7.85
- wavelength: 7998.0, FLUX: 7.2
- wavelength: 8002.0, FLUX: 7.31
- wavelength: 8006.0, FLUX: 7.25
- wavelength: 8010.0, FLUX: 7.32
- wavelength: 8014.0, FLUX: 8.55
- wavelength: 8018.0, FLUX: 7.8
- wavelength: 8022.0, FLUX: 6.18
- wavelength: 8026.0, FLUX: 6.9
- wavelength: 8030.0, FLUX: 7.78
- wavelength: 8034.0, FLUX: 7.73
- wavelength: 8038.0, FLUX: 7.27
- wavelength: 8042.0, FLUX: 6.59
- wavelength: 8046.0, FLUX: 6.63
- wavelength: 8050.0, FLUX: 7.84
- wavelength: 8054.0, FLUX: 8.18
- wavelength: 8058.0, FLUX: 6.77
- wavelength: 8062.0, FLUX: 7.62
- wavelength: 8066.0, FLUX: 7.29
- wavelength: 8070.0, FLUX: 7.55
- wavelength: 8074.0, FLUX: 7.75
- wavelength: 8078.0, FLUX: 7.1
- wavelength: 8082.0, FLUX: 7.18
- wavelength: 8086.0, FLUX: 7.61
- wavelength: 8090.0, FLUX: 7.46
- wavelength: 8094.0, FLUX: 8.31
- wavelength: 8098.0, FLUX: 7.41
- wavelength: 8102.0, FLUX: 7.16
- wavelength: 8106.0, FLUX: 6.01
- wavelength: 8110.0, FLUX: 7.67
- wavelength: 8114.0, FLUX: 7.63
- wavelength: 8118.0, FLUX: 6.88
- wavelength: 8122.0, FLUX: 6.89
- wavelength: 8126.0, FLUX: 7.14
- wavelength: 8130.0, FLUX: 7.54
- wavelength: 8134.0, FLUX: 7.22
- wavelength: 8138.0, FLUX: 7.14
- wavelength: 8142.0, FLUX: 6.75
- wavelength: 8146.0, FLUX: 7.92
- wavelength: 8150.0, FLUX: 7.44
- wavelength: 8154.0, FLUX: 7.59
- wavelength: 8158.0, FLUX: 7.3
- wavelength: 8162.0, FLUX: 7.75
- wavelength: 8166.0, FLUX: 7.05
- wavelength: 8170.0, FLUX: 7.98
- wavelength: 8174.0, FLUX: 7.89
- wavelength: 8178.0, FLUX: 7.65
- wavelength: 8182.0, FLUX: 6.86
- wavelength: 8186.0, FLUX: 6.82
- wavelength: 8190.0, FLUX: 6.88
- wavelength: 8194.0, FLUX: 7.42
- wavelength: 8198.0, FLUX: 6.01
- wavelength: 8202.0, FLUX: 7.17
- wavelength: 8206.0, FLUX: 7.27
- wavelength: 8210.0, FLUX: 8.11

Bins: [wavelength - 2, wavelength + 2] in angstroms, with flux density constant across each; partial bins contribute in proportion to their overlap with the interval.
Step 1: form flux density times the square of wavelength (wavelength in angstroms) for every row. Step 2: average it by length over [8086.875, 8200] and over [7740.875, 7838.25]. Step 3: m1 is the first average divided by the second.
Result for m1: 1.10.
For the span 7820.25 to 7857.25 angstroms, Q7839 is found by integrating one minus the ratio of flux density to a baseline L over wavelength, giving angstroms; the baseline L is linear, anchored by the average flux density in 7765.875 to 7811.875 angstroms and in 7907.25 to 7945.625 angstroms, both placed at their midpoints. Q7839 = 4.5 angstroms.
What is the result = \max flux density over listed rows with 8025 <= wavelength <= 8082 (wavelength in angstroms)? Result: 8.18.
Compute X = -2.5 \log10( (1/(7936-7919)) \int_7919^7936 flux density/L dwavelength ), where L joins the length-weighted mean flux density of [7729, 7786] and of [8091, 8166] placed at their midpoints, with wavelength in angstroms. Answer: 0.11 mag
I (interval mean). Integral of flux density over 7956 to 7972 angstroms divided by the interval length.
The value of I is 7.58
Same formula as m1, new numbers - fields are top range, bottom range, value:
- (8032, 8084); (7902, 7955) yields 1.07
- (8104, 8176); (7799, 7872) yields 1.13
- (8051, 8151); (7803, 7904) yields 1.11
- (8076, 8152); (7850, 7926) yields 1.07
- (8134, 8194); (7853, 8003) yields 1.09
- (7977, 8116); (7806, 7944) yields 1.08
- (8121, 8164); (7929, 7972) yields 1.06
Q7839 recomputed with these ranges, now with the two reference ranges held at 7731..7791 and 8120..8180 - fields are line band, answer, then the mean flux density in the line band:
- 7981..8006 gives 1.9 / 6.89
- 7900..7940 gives 1.6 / 7.17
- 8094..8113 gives 0.5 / 7.22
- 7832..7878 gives 2.4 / 7.1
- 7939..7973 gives 0.6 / 7.33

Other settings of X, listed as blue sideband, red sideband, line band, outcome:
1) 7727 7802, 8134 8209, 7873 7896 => 0.040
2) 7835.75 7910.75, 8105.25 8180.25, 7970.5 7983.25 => 0.028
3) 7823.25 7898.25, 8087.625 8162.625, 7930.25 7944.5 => -0.014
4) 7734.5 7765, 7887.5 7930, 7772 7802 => -0.011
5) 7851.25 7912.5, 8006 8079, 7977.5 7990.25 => 0.148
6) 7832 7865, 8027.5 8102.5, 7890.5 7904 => 0.034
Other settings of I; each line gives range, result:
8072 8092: 7.42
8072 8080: 7.42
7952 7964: 7.73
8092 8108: 7.22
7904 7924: 7.44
